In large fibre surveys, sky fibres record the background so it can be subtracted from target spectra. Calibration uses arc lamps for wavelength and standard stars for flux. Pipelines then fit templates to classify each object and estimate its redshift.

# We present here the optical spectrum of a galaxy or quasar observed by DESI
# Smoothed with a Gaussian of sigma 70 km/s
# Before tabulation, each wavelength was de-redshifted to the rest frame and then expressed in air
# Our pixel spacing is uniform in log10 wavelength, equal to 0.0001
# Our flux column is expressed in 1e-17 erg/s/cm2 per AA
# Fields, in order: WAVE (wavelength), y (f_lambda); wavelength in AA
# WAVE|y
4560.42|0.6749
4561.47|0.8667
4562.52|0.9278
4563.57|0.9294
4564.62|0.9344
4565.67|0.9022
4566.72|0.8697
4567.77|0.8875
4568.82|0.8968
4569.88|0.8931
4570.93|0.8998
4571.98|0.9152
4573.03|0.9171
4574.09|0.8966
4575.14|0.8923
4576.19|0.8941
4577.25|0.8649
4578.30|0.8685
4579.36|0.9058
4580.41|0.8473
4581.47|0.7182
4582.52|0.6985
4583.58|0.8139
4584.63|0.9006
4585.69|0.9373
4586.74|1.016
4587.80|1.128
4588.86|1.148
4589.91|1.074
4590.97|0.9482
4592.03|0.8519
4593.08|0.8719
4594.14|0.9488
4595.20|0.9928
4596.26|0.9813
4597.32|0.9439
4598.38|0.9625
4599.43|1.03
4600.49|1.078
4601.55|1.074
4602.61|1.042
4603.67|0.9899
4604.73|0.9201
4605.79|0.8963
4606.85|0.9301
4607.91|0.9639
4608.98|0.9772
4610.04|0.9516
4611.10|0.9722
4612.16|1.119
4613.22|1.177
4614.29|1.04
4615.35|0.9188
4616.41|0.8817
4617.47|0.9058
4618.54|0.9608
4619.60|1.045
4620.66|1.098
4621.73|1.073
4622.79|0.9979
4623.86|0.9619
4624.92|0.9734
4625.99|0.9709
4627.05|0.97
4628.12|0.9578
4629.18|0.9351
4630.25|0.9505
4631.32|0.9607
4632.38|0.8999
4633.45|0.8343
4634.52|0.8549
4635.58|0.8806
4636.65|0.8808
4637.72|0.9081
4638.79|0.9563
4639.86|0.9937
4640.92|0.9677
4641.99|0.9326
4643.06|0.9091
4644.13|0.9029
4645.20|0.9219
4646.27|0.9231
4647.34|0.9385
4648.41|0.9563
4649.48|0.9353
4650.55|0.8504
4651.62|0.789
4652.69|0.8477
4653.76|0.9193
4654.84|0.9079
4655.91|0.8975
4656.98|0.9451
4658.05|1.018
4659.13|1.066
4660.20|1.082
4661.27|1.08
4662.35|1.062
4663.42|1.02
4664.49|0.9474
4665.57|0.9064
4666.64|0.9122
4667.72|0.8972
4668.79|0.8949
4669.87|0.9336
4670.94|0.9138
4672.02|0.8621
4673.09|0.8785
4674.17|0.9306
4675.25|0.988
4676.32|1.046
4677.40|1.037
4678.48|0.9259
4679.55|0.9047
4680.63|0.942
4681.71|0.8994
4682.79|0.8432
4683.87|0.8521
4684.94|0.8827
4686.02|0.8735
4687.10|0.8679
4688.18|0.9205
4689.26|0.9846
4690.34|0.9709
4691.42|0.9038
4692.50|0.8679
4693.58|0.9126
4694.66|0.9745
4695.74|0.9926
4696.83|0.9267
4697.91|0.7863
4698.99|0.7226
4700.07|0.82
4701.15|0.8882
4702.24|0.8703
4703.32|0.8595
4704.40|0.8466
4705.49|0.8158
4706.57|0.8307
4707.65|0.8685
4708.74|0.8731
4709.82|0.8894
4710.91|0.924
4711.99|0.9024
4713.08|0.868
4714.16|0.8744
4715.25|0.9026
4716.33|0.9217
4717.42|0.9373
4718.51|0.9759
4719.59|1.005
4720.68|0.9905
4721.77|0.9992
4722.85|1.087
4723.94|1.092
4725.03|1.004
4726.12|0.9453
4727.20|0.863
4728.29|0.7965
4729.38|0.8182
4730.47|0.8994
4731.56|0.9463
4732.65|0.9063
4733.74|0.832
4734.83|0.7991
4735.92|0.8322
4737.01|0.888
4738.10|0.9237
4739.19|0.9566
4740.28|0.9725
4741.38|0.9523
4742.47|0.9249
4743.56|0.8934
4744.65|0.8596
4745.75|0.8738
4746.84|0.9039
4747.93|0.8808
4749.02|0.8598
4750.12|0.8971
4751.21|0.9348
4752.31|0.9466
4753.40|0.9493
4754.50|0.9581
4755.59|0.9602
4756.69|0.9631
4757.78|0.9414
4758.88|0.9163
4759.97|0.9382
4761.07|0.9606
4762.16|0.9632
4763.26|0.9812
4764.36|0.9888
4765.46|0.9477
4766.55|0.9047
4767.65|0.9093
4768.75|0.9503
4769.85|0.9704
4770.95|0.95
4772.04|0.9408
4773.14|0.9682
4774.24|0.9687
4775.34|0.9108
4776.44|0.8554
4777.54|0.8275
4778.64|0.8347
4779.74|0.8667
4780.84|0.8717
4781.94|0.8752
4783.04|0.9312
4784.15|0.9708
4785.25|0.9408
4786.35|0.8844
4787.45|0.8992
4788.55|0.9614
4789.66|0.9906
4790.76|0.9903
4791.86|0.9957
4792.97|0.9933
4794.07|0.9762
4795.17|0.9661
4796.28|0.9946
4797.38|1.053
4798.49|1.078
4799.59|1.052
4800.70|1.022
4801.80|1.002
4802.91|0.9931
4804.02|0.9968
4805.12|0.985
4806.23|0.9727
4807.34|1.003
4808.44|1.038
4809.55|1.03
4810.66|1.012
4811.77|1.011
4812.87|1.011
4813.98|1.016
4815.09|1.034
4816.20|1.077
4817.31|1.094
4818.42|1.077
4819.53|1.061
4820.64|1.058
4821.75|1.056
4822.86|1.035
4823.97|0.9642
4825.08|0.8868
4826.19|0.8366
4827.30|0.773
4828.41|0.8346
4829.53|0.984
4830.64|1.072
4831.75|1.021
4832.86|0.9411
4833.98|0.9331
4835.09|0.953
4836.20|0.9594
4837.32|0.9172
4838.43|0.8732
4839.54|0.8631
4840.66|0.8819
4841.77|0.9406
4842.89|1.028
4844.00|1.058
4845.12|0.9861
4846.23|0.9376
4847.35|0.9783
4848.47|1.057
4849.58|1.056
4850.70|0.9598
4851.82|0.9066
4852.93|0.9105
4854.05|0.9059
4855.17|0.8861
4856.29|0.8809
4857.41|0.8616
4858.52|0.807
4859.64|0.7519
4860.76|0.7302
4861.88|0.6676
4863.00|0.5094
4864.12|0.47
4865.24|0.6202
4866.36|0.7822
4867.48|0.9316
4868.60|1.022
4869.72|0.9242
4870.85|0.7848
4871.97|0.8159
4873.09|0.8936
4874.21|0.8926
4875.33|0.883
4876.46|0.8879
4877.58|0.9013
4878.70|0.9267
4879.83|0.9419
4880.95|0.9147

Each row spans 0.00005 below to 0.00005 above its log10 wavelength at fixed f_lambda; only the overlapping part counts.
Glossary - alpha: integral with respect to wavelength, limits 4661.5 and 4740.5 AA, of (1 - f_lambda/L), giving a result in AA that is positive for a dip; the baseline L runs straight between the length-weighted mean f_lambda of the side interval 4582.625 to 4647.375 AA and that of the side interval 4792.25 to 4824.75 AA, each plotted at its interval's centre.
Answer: 6.15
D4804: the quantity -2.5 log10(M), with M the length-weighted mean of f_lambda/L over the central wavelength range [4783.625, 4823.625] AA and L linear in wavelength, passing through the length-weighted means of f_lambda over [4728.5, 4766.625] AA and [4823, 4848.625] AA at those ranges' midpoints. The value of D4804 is -0.09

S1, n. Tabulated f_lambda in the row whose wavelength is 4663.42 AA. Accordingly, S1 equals 1.02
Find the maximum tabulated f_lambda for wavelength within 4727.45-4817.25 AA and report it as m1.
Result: 1.078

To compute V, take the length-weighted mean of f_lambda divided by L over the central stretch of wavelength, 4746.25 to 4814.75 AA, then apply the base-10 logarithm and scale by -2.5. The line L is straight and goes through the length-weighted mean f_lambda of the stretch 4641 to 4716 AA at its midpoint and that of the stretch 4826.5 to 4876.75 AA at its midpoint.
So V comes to -0.07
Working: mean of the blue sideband 0.914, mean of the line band 0.956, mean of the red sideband 0.883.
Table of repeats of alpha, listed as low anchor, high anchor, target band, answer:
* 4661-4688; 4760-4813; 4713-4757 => 1.2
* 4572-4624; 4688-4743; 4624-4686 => 0.1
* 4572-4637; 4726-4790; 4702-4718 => 0.8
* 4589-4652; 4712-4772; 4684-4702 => 0.9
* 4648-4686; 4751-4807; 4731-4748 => 0.9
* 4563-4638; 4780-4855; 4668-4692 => 0.9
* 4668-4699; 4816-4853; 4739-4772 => 0.3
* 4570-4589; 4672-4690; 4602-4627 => -2.3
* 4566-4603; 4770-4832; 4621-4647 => 0.0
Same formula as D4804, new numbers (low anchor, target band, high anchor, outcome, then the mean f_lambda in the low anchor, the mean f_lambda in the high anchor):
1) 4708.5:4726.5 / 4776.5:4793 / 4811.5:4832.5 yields 0.071 mag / 0.954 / 0.994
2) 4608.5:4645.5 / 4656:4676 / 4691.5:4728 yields -0.029 mag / 0.961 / 0.91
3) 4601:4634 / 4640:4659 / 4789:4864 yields 0.063 mag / 0.979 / 0.955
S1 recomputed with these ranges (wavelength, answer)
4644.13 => 0.9029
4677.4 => 1.037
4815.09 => 1.034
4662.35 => 1.062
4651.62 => 0.789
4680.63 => 0.942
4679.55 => 0.9047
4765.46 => 0.9477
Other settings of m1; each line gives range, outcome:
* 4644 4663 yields 1.082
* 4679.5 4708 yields 0.9926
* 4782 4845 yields 1.094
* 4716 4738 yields 1.092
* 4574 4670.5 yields 1.177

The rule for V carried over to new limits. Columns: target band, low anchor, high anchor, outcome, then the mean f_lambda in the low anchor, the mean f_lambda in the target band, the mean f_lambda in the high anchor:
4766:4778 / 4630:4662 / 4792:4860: 0.04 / 0.931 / 0.924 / 0.973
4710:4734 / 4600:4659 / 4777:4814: 0.04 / 0.954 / 0.932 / 0.971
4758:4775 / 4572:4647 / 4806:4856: 0.02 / 0.95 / 0.95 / 0.975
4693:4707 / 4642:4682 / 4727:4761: 0.07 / 0.94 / 0.865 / 0.904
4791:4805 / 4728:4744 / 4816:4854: -0.08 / 0.891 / 1.01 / 0.968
